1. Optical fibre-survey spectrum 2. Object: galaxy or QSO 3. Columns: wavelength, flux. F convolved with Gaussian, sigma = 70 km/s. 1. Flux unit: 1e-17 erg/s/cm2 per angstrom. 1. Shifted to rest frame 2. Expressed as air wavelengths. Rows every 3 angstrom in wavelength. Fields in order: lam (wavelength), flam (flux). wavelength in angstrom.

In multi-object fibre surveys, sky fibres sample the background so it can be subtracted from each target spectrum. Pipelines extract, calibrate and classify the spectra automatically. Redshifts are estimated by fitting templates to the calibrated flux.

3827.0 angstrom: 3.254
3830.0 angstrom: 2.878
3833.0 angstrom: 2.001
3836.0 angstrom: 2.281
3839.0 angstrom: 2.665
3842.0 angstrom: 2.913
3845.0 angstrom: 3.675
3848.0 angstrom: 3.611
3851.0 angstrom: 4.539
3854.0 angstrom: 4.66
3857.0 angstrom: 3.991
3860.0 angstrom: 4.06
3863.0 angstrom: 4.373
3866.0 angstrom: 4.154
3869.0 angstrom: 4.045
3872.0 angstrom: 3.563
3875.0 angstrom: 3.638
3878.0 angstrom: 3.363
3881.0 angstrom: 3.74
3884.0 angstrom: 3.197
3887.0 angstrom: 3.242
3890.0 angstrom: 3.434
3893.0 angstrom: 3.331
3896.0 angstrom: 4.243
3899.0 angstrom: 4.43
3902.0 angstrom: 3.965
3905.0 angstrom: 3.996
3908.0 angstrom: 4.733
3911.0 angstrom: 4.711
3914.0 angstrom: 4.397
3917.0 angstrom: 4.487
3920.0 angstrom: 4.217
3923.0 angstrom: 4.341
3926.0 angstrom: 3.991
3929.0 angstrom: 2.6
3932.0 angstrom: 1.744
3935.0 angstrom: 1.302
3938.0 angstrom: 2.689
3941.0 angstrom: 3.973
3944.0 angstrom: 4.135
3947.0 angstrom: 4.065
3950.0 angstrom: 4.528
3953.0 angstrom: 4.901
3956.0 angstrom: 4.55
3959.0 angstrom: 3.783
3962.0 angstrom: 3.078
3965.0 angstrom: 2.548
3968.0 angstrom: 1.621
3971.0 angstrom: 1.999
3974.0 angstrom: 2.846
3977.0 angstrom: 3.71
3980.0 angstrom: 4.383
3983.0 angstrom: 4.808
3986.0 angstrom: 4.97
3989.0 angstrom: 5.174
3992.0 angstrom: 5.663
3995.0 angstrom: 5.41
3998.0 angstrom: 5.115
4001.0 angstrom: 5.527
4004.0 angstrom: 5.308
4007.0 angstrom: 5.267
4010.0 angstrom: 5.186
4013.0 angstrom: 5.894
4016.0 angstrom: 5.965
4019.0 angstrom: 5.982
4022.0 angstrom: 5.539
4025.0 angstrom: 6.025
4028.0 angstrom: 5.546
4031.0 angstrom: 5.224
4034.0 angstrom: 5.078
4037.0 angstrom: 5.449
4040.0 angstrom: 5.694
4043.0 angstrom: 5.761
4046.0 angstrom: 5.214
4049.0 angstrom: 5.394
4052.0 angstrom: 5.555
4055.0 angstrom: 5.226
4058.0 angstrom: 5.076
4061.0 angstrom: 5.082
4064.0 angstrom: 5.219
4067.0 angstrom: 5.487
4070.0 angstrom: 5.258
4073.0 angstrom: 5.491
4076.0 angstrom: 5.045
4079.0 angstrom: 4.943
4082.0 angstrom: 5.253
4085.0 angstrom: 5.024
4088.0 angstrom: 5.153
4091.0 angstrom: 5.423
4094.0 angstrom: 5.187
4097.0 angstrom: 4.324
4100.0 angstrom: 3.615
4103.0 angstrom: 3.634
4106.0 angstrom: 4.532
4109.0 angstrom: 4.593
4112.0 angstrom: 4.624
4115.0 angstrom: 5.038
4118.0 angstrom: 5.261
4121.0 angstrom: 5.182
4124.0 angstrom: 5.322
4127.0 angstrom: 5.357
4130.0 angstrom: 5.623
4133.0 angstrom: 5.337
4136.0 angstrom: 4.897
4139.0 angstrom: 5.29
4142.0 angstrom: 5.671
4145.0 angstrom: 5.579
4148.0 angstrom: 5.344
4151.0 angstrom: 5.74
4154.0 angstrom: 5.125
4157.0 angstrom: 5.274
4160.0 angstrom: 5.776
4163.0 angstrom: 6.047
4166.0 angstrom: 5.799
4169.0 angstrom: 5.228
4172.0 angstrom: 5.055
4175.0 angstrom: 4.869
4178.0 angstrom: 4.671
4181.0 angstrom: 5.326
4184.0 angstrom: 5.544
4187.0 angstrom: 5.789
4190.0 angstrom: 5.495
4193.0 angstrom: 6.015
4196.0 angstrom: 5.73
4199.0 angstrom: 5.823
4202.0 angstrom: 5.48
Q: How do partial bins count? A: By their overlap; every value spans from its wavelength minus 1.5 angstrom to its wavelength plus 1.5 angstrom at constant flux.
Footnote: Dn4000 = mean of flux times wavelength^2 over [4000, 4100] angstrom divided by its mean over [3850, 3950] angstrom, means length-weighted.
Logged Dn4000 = 1.51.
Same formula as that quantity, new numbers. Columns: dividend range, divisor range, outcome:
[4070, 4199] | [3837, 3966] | 1.56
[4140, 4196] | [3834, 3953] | 1.68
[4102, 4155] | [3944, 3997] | 1.38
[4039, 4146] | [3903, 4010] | 1.36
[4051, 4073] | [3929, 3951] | 1.79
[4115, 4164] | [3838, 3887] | 1.65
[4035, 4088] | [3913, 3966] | 1.55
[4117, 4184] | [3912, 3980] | 1.71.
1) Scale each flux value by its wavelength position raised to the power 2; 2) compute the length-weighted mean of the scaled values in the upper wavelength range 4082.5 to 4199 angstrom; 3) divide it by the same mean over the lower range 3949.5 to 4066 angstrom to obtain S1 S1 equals 1.14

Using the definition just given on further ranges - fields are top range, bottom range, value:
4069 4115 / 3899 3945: 1.41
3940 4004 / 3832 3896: 1.23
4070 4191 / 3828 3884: 1.67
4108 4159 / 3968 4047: 1.11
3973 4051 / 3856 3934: 1.46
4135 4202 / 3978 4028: 1.10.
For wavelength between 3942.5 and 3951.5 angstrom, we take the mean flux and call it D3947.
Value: 4.24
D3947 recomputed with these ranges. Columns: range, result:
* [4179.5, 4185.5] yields 5.43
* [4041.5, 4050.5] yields 5.46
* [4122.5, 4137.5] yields 5.31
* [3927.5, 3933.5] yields 2.17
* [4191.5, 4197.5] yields 5.87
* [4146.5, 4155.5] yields 5.4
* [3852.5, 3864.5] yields 4.27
